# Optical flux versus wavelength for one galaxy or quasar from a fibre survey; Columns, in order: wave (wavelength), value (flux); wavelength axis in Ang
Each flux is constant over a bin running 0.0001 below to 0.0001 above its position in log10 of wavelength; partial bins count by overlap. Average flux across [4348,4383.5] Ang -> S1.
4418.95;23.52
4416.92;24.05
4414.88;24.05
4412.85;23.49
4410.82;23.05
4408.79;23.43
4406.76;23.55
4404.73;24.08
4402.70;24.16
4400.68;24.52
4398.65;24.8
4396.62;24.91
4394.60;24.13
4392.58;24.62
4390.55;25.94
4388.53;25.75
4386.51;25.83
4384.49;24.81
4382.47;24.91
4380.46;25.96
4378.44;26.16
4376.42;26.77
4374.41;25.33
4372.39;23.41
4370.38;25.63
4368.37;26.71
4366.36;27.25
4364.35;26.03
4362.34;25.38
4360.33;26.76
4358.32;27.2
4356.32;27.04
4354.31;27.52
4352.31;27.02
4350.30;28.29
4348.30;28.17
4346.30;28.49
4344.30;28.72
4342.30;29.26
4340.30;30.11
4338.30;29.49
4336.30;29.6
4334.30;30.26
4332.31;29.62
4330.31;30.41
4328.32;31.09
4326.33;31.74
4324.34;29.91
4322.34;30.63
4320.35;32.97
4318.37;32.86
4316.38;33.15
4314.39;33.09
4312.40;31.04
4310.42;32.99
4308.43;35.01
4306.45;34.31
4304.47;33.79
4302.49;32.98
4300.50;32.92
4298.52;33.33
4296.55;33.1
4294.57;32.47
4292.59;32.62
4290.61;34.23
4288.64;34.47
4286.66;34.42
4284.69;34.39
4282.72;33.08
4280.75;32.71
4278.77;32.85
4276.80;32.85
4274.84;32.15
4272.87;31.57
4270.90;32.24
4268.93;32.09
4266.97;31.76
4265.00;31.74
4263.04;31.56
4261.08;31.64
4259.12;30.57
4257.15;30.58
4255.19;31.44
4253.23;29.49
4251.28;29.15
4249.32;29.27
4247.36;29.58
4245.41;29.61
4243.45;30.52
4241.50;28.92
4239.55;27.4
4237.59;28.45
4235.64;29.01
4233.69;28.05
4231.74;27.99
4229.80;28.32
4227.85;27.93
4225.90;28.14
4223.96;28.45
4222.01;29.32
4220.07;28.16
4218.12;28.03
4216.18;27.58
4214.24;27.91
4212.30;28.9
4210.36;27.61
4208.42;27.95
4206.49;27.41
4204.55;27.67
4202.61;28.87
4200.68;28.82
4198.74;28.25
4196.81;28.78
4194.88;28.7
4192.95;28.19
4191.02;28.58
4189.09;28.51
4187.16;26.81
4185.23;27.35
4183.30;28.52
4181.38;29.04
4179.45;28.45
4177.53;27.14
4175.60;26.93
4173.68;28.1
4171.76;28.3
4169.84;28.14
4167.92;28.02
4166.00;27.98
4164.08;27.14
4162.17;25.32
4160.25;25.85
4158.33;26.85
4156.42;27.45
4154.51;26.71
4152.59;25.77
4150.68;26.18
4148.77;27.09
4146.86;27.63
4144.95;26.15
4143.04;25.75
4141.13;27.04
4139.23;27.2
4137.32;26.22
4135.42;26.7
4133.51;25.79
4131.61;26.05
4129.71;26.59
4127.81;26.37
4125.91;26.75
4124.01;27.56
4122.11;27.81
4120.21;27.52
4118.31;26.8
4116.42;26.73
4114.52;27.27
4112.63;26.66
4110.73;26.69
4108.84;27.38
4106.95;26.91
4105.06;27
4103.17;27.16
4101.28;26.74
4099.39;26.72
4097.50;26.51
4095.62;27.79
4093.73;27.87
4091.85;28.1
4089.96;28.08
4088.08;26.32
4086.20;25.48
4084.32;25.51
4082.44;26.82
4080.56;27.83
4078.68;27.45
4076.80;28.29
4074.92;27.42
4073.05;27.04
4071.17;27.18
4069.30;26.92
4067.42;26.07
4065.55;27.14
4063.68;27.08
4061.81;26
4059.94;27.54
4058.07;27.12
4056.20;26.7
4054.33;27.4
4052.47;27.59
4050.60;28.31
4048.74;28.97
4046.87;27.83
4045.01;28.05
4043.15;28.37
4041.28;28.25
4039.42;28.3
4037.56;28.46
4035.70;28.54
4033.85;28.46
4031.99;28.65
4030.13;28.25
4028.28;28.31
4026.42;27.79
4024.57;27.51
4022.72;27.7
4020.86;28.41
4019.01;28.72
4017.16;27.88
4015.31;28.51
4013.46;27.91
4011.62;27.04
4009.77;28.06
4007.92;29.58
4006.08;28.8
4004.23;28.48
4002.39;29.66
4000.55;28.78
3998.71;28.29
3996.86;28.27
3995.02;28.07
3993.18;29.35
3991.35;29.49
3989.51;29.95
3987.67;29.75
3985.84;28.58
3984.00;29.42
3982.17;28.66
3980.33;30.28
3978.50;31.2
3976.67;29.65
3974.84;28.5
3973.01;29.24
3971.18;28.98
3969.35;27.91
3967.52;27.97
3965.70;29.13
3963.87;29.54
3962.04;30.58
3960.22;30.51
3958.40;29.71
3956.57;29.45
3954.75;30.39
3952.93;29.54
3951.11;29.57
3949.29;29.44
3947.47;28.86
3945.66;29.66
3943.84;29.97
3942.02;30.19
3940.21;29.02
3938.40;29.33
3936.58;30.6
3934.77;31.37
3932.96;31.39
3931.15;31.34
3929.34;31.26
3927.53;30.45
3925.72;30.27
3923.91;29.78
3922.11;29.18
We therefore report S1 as 26.4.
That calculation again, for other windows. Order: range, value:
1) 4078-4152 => 26.9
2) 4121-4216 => 27.4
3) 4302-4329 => 32.6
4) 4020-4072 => 27.7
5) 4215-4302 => 30.8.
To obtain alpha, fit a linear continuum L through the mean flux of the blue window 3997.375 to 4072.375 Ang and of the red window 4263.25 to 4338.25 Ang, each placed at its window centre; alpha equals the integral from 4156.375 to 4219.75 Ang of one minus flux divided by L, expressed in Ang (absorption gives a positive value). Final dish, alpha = 5.51 Ang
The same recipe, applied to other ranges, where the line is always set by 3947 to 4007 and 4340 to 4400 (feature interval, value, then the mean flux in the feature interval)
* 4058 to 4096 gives 1.9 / 27.1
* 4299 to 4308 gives -2.3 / 33.6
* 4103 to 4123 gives 0.8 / 27.1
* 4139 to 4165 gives 1.3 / 26.6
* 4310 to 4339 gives -4.9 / 31.2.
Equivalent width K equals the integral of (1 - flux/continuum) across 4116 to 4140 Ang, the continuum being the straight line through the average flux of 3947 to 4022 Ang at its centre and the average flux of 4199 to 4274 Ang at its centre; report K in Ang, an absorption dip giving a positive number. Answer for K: 2.0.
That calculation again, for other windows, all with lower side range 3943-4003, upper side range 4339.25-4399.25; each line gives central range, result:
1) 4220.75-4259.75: -2.4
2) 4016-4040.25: 0.6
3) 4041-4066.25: 1.0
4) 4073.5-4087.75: 0.8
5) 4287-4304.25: -4.1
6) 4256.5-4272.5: -2.6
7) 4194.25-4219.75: -0.5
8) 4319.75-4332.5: -2.0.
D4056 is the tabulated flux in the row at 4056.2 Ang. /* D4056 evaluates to 26.7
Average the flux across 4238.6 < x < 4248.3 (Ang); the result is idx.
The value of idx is 29.2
